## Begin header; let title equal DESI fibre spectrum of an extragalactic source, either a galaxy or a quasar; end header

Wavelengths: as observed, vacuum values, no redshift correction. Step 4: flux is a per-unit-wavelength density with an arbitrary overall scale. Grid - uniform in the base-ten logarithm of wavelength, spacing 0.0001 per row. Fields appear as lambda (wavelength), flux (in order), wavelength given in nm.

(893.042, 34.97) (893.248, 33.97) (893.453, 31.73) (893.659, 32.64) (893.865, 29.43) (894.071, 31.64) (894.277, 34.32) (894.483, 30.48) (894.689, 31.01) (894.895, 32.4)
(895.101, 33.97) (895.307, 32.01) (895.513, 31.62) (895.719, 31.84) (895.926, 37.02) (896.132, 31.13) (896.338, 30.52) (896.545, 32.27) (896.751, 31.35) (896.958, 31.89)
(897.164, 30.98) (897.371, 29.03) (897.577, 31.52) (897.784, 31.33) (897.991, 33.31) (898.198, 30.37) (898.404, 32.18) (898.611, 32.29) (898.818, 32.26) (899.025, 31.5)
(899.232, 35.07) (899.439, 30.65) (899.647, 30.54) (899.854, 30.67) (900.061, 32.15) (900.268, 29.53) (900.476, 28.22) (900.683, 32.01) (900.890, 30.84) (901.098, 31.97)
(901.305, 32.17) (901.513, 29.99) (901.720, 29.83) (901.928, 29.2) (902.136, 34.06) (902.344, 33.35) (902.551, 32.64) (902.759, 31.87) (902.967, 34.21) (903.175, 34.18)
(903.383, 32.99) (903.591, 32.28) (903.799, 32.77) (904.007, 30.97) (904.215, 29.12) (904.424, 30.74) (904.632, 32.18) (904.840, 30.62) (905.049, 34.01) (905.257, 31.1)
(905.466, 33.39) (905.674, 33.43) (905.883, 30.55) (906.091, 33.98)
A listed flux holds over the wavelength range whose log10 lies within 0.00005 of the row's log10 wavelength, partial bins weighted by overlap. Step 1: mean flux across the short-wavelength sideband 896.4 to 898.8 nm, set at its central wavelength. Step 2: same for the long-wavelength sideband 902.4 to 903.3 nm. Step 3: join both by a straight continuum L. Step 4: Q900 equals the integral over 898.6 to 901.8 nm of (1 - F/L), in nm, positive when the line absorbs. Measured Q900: 0.114 nm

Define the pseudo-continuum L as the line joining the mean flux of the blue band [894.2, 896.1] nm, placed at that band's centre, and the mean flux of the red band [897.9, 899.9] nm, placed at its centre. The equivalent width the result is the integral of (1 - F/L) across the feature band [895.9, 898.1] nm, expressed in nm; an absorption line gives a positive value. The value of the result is 0.04 nm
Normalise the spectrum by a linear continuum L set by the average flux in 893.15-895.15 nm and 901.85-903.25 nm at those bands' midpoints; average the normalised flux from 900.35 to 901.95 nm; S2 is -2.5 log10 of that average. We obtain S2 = 0.07 mag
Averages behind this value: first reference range 32.1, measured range 30.6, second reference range 32.8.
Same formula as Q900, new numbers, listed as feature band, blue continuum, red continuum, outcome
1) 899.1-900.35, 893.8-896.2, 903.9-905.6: 0.02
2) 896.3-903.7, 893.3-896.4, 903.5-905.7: 0.08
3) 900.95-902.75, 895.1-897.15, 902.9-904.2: 0.05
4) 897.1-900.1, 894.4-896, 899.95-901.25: -0.01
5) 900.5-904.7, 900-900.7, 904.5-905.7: -0.08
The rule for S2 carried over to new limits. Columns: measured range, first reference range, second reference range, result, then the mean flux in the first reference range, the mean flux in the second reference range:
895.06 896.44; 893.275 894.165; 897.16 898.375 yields -0.039 mag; 31.6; 31.2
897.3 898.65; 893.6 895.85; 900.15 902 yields -0.009 mag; 32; 30.5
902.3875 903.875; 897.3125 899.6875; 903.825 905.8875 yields -0.044 mag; 31.7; 31.7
